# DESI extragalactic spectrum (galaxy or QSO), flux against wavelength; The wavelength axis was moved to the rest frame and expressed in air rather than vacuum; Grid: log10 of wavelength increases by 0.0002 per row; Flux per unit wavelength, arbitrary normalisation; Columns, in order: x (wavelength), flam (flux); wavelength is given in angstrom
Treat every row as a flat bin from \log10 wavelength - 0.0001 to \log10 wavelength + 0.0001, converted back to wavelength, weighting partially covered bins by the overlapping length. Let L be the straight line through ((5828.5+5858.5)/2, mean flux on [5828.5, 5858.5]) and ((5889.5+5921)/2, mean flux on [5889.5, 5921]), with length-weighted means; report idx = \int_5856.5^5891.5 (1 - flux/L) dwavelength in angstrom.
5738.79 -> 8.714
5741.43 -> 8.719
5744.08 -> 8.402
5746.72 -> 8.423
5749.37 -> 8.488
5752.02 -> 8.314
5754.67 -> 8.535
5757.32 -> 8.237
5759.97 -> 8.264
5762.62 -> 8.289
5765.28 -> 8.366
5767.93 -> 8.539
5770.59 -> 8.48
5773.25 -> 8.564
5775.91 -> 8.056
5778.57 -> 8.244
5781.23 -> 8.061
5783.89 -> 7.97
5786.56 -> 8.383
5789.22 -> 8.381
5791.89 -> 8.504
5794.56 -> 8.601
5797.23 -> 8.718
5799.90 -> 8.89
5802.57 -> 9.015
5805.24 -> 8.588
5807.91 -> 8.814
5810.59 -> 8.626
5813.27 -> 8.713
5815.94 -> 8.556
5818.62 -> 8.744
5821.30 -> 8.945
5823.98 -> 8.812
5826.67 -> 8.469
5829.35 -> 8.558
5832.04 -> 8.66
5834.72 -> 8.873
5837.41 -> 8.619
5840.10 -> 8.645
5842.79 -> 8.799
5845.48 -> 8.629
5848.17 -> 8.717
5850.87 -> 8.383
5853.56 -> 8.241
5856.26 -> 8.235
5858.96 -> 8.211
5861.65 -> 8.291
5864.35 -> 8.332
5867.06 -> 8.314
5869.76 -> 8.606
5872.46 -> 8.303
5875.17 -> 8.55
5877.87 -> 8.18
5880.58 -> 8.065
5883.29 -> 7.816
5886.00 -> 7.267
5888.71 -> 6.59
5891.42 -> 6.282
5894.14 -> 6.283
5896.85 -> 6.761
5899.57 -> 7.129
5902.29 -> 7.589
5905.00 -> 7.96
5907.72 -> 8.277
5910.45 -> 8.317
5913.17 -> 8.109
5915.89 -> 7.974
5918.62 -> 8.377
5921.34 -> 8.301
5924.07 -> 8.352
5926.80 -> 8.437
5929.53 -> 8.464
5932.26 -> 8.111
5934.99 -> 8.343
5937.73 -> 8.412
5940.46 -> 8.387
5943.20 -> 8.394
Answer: 0.4 angstrom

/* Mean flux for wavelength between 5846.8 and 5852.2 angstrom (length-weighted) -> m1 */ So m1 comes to 8.55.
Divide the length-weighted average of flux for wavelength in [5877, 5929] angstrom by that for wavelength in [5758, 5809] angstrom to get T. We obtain 0.9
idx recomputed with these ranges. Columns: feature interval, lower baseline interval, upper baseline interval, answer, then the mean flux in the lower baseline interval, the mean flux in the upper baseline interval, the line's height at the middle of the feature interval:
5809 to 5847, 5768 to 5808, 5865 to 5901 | -2.8 angstrom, 8.48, 7.56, 8.09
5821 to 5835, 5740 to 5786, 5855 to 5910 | -1.2 angstrom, 8.35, 7.76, 8.03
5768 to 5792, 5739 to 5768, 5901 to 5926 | 0.2 angstrom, 8.42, 8.15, 8.38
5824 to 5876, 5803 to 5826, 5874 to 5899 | -3.2 angstrom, 8.73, 7.3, 8.02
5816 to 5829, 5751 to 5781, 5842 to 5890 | -0.7 angstrom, 8.34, 8.19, 8.26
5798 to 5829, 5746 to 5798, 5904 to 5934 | -1.5 angstrom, 8.37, 8.25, 8.33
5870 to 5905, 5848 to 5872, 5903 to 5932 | 3.5 angstrom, 8.35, 8.24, 8.3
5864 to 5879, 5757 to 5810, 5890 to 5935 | -0.7 angstrom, 8.46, 7.81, 8.02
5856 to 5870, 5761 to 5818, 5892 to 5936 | -0.3 angstrom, 8.5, 7.89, 8.14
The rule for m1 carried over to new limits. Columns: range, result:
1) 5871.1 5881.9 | 8.28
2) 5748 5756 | 8.44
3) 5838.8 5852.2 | 8.63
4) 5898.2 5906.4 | 7.56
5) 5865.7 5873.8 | 8.41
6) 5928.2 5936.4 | 8.3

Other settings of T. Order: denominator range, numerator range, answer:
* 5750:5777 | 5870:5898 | 0.89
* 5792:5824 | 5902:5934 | 0.94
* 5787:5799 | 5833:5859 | 1.00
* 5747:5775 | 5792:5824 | 1.04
